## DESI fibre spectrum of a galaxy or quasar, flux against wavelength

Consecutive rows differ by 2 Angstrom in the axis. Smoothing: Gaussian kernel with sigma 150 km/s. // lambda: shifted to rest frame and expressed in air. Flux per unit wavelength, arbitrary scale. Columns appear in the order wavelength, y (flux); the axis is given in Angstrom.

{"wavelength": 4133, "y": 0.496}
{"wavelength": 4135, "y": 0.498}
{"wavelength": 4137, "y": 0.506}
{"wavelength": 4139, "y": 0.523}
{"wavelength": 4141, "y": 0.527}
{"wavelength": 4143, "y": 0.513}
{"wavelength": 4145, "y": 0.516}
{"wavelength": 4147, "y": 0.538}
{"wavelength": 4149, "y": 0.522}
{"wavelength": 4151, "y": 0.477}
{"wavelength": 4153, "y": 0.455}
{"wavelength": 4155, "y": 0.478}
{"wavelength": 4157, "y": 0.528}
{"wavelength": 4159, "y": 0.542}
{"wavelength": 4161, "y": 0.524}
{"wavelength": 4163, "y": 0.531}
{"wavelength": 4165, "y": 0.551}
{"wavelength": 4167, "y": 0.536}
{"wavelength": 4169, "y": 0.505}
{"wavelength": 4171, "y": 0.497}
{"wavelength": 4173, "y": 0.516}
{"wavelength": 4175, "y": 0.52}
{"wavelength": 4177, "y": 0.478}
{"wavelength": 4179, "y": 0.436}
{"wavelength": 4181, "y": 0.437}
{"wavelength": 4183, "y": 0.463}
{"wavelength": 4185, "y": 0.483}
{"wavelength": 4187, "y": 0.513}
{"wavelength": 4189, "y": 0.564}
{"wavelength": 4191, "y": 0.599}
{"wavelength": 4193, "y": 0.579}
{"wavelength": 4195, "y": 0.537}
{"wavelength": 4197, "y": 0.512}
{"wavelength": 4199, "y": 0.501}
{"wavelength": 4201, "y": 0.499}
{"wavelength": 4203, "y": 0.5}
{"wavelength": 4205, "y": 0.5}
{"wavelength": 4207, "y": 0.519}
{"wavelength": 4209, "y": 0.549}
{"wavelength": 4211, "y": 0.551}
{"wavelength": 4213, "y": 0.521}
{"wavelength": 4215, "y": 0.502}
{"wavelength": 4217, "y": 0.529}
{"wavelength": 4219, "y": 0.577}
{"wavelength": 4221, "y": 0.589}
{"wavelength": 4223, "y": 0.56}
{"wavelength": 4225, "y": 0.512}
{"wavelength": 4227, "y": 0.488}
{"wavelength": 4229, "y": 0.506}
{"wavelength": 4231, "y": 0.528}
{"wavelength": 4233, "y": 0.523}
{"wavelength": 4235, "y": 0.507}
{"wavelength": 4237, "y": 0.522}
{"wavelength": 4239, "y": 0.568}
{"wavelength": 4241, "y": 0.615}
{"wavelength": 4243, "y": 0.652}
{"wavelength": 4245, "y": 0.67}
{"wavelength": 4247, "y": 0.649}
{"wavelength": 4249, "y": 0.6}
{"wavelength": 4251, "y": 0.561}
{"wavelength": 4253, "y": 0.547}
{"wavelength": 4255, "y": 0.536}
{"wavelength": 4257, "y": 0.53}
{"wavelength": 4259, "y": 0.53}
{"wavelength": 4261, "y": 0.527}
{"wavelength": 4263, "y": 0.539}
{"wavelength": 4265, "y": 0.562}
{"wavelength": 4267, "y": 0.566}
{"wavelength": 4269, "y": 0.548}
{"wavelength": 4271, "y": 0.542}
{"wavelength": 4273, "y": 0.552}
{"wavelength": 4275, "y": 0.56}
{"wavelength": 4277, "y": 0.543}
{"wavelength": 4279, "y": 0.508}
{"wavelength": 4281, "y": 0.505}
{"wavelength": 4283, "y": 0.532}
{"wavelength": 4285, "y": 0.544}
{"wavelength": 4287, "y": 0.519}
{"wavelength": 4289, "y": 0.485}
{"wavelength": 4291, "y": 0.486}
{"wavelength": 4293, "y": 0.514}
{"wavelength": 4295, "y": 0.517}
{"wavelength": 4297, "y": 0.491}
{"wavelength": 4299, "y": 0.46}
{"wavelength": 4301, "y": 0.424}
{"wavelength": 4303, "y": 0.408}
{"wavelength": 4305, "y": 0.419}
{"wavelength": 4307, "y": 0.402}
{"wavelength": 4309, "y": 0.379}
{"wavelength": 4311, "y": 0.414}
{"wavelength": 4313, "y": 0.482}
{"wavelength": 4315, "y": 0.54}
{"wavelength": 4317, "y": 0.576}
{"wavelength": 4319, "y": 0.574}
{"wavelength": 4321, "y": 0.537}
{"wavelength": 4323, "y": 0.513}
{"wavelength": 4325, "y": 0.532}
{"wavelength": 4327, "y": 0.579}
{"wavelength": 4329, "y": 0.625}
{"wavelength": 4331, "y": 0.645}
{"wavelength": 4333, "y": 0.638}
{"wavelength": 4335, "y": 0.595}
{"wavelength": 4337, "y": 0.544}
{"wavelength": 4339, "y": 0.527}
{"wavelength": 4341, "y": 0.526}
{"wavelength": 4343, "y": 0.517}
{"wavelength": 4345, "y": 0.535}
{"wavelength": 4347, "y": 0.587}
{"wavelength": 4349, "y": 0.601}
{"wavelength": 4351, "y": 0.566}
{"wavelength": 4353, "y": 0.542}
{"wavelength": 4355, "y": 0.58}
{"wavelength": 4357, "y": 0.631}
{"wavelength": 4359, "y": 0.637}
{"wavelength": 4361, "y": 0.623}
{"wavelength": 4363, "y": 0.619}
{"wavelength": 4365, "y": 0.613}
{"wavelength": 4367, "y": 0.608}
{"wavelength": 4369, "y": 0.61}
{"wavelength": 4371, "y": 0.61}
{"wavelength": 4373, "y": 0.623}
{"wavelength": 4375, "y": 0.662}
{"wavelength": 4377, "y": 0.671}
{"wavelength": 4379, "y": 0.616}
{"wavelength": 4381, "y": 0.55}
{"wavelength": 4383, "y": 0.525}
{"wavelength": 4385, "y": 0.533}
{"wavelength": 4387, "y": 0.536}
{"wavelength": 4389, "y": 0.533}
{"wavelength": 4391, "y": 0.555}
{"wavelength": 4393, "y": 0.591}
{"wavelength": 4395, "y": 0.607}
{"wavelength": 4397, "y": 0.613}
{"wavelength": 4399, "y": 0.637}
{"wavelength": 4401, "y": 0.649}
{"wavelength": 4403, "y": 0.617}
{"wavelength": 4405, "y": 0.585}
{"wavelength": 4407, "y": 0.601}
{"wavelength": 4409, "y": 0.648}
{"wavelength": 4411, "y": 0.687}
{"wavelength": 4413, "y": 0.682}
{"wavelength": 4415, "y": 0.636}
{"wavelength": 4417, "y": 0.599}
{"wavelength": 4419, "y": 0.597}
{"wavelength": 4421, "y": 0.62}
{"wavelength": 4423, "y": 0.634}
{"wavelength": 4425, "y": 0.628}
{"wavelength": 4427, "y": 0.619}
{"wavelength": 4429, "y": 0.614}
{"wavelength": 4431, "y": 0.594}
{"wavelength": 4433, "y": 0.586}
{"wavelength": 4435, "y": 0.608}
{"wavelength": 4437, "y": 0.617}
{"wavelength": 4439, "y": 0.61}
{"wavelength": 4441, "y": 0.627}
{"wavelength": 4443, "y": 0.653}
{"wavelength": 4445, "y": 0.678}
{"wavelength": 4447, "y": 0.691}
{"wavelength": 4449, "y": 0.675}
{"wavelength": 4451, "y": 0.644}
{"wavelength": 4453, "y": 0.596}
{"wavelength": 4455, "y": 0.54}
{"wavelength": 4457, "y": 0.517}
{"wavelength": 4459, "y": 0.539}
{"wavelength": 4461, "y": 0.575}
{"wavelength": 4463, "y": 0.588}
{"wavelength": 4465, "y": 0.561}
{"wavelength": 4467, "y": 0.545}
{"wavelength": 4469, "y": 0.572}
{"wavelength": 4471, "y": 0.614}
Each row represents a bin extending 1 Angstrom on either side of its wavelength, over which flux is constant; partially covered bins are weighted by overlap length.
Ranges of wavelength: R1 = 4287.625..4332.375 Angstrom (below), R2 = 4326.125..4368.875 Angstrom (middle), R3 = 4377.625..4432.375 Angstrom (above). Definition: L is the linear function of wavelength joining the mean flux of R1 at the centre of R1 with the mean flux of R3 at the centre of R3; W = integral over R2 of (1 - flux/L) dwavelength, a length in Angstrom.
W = -3.64 Angstrom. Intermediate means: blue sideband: 0.501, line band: 0.588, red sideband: 0.604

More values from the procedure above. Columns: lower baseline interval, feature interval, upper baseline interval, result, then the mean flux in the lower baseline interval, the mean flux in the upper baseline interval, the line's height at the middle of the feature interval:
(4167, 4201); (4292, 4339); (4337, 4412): 4.47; 0.509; 0.593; 0.567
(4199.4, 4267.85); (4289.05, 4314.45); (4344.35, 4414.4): 5.35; 0.548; 0.603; 0.573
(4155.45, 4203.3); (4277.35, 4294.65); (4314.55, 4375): 1.42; 0.514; 0.583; 0.559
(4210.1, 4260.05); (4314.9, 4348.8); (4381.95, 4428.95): 1.06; 0.555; 0.606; 0.584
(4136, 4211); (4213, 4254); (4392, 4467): -1.69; 0.513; 0.614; 0.537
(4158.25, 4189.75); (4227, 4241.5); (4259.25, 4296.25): -0.35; 0.505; 0.53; 0.52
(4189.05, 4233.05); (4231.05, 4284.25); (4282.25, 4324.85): -4.96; 0.532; 0.487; 0.509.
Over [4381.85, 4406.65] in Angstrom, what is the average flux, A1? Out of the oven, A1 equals 0.582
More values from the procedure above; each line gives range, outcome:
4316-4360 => 0.573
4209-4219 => 0.533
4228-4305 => 0.535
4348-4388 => 0.598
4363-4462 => 0.609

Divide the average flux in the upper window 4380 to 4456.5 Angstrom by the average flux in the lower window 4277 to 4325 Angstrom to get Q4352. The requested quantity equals 1.2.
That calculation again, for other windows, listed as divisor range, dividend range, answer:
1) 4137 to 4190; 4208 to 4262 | 1.09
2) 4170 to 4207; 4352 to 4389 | 1.18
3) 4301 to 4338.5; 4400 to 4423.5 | 1.21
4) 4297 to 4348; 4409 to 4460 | 1.20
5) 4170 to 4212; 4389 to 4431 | 1.21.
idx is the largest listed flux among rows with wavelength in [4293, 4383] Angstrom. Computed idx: 0.671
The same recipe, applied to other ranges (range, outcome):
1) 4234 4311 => 0.67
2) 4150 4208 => 0.599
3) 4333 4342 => 0.638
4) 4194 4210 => 0.549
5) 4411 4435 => 0.687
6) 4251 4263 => 0.561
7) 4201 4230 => 0.589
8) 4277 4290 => 0.544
